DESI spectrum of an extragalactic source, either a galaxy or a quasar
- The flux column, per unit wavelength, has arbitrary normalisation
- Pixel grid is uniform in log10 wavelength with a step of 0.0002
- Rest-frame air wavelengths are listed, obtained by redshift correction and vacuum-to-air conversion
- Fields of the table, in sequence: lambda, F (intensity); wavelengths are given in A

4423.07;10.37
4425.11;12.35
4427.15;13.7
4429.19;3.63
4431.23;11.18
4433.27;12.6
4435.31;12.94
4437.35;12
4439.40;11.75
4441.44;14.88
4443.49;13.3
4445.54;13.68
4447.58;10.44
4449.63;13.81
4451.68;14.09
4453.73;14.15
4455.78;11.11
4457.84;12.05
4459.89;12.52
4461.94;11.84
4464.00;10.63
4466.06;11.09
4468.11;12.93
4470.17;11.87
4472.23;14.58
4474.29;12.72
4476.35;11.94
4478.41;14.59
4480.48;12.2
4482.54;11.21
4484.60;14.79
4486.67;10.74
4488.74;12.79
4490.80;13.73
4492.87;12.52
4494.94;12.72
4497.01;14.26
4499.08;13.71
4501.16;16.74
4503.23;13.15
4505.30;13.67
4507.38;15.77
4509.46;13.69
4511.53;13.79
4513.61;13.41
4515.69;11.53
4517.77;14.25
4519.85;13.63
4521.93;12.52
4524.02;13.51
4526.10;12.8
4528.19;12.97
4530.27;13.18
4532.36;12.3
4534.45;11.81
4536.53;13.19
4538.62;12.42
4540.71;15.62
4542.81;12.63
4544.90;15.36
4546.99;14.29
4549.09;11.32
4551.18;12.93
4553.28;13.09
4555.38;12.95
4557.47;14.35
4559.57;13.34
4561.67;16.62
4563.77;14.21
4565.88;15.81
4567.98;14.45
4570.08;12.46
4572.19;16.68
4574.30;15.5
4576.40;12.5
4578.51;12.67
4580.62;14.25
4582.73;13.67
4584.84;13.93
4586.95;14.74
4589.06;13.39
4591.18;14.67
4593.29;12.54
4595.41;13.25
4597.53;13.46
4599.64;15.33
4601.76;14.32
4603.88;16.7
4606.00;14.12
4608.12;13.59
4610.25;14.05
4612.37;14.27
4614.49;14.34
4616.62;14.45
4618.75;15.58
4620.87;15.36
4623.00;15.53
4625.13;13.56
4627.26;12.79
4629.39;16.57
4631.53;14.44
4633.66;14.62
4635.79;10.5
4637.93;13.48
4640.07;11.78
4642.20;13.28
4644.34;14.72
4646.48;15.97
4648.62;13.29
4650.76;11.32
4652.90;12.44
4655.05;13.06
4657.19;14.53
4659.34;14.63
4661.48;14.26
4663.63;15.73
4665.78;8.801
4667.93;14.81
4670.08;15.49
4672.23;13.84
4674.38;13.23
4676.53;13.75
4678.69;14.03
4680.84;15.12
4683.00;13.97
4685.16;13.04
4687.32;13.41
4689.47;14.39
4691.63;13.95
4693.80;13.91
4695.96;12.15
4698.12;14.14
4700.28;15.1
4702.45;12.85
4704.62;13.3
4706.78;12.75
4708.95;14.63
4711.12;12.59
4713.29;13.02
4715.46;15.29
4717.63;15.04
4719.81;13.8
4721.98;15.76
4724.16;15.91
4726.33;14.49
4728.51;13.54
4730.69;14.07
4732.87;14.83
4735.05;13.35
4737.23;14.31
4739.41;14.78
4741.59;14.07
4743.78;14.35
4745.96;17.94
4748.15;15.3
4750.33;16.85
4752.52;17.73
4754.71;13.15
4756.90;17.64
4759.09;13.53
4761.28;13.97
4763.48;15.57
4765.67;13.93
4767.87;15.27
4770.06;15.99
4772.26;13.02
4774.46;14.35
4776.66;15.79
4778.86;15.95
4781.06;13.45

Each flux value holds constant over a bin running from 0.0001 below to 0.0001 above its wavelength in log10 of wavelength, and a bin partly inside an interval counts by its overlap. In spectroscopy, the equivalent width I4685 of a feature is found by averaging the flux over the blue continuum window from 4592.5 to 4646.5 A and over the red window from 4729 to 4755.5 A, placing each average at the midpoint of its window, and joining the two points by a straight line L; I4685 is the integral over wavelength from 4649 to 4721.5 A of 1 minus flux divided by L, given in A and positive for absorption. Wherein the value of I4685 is 4.5 A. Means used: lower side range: 14.1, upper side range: 15.1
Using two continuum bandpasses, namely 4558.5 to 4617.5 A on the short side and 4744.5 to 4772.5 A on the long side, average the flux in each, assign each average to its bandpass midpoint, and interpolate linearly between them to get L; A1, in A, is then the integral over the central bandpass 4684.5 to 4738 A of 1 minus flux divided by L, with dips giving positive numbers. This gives 3.97 A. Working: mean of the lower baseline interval 14.3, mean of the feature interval 14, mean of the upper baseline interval 15.4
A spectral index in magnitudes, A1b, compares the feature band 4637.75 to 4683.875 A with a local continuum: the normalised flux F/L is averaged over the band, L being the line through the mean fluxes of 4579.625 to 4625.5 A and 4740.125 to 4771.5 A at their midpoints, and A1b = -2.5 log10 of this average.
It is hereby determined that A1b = 0.077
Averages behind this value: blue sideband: 14.3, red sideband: 15.3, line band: 13.7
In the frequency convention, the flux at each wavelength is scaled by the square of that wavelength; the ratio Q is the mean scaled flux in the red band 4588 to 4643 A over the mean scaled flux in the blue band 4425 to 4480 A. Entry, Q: 1.2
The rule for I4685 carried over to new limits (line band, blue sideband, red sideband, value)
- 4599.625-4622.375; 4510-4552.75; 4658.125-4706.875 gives -2.1 A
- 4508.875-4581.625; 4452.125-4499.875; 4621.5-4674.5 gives -2.9 A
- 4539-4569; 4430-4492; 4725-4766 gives -1.5 A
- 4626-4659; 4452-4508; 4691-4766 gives 1.0 A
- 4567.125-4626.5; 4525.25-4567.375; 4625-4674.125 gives -2.8 A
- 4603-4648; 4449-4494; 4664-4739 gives -2.5 A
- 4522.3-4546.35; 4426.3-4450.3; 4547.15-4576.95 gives 0.6 A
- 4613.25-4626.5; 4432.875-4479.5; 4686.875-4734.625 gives -1.2 A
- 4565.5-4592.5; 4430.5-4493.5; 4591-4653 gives -1.0 A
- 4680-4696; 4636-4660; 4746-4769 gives 0.3 A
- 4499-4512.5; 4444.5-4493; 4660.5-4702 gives -1.7 A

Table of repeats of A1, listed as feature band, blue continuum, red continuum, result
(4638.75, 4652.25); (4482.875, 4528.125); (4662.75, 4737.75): 0.4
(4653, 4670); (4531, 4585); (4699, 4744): 0.4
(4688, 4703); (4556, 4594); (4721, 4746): 0.8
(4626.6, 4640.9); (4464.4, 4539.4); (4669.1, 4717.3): 0.1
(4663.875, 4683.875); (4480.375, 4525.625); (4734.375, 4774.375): 1.1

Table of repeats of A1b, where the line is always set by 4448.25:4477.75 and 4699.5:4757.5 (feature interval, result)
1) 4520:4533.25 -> 0.008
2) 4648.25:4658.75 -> 0.087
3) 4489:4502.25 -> -0.089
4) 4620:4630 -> -0.064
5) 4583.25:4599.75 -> -0.022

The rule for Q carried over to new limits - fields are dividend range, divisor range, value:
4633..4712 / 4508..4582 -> 1.05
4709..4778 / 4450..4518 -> 1.27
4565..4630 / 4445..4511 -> 1.16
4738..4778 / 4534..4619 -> 1.17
